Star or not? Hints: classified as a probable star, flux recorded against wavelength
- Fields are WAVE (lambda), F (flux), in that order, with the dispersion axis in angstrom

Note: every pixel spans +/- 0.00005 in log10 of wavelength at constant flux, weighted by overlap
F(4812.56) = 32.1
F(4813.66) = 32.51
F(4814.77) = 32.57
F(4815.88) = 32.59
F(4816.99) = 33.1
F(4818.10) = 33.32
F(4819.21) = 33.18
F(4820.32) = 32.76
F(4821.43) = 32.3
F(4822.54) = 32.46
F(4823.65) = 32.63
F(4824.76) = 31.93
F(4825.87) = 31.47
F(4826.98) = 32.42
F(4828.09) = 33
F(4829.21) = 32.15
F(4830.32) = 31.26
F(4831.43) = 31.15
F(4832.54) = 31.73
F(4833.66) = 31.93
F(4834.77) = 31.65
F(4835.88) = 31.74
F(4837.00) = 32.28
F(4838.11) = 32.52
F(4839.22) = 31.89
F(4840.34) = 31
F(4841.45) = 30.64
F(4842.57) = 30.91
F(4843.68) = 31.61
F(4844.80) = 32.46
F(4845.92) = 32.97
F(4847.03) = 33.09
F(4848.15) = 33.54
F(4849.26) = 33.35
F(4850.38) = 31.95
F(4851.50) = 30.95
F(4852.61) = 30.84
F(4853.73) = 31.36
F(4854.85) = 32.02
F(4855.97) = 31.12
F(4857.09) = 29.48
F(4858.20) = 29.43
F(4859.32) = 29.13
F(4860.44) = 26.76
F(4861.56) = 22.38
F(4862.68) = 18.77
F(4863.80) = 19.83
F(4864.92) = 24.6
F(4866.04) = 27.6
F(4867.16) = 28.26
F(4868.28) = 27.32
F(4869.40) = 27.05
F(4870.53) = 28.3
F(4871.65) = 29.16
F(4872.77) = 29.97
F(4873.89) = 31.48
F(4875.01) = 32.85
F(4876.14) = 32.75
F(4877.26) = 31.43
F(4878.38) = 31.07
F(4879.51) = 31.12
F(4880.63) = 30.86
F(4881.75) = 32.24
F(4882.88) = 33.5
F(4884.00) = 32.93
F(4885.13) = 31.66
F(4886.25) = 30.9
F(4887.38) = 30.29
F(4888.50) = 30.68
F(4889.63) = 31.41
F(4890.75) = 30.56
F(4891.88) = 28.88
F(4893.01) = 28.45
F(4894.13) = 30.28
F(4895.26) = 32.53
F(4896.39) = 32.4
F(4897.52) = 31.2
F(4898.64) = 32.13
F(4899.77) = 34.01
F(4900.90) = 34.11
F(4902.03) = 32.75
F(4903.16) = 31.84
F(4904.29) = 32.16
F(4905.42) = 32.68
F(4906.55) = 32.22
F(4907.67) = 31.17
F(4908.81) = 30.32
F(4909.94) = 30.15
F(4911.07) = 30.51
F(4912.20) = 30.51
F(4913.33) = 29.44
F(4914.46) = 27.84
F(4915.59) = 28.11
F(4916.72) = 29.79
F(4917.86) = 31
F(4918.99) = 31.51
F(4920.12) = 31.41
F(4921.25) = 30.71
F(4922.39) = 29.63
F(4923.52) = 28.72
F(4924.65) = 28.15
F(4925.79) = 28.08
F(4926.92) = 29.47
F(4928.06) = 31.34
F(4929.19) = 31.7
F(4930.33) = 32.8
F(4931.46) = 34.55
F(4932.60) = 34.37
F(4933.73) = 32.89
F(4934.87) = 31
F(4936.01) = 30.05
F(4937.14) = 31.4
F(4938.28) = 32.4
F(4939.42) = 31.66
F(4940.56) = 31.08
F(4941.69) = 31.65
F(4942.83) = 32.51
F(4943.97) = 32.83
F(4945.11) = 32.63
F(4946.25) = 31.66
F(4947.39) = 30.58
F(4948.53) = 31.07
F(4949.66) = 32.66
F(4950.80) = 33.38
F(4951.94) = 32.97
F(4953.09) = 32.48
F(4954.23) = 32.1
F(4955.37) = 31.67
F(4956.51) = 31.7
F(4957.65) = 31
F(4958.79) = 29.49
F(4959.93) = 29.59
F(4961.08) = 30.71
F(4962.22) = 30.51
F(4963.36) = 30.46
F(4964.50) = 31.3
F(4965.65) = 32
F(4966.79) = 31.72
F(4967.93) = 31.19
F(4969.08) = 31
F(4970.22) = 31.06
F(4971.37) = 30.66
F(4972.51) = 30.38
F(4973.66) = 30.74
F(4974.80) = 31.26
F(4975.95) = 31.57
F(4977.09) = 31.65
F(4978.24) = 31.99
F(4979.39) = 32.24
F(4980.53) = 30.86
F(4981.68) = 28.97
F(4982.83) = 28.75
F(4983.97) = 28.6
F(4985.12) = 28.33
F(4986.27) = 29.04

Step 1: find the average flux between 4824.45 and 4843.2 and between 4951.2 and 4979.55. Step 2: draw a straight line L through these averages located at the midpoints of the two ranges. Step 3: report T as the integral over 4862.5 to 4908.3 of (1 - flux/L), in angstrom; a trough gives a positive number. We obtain 1.62 angstrom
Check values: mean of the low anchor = 31.7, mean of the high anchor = 31.2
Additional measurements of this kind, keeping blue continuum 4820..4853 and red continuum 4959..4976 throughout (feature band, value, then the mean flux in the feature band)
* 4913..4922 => 0.4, 30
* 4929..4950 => -0.6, 32.1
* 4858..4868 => 2.1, 25.1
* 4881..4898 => 0.2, 31.2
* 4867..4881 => 0.7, 30.2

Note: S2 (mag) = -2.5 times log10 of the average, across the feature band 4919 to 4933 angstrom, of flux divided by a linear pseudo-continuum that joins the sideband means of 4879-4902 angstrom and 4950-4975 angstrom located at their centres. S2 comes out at 0.02 mag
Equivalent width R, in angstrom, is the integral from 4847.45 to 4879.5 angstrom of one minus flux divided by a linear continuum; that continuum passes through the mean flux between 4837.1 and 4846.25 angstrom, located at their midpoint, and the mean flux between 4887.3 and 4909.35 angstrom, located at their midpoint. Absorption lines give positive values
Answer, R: 2.6 angstrom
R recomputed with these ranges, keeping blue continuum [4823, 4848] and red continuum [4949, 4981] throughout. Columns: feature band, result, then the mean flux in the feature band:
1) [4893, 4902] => -0.13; 32.2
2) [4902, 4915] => 0.30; 30.9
